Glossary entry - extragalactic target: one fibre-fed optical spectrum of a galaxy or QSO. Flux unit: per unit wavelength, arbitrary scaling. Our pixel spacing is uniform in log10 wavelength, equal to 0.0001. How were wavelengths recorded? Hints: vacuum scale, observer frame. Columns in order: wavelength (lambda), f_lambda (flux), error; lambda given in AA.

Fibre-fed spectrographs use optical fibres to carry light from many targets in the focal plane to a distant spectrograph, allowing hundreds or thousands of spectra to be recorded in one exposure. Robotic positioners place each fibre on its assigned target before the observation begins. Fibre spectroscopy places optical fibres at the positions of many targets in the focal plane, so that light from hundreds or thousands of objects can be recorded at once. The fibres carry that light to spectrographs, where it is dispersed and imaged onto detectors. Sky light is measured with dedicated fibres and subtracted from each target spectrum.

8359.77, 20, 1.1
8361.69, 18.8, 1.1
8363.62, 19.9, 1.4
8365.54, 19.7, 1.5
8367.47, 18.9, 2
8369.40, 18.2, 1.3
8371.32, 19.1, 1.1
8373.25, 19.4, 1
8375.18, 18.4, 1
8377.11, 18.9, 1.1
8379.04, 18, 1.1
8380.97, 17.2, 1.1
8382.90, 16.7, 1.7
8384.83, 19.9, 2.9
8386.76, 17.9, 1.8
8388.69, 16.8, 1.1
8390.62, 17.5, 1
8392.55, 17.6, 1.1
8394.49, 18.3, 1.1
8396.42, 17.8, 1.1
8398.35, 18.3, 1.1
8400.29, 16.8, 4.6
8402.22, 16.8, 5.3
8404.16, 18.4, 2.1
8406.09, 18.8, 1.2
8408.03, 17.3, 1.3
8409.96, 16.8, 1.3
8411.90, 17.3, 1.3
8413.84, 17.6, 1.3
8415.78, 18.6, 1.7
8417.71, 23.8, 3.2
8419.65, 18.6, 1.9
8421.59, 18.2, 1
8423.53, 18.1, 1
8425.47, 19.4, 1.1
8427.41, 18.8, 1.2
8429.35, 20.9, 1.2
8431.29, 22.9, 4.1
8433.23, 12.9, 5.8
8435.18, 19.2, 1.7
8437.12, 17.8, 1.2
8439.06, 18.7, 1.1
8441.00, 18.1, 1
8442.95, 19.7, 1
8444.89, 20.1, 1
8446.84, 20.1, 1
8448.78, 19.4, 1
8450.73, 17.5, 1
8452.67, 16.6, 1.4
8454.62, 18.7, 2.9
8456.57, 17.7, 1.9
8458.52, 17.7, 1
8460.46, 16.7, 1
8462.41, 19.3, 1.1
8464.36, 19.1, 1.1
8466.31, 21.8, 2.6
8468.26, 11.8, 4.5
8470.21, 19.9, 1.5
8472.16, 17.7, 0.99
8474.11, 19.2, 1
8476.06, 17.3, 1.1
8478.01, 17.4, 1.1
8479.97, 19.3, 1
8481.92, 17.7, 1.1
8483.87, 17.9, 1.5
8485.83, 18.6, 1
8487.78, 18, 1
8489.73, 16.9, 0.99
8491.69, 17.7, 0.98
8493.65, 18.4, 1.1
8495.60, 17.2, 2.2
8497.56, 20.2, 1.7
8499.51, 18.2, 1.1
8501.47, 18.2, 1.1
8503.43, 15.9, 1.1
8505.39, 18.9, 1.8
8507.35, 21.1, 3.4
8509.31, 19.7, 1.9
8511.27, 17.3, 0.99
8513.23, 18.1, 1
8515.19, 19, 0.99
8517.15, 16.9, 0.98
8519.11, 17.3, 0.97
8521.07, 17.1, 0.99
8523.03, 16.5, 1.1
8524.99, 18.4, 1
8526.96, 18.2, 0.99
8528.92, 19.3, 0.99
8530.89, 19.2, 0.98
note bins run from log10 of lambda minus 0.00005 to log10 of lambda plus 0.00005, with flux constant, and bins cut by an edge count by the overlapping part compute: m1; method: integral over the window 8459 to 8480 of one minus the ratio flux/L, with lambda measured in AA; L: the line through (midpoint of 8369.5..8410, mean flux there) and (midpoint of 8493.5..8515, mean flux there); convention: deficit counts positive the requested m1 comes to 0.3 AA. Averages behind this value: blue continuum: 18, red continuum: 18.5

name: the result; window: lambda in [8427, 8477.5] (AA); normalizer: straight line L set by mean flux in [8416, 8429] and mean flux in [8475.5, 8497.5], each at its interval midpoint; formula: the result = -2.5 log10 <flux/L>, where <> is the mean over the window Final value 0.02 mag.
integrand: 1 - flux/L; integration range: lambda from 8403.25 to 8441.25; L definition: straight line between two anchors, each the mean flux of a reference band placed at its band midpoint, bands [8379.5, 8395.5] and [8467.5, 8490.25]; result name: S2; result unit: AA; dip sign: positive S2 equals -1.9 AA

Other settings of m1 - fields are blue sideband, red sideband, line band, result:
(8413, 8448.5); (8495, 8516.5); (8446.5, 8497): 1.96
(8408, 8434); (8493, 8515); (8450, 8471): 0.85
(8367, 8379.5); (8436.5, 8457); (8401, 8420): 0.30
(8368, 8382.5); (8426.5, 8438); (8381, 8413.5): 1.51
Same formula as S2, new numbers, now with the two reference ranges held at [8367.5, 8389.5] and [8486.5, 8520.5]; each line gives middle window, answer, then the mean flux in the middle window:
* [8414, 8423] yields -0.6 AA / 19.5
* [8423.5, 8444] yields -0.7 AA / 18.8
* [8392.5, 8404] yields 0.4 AA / 17.6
